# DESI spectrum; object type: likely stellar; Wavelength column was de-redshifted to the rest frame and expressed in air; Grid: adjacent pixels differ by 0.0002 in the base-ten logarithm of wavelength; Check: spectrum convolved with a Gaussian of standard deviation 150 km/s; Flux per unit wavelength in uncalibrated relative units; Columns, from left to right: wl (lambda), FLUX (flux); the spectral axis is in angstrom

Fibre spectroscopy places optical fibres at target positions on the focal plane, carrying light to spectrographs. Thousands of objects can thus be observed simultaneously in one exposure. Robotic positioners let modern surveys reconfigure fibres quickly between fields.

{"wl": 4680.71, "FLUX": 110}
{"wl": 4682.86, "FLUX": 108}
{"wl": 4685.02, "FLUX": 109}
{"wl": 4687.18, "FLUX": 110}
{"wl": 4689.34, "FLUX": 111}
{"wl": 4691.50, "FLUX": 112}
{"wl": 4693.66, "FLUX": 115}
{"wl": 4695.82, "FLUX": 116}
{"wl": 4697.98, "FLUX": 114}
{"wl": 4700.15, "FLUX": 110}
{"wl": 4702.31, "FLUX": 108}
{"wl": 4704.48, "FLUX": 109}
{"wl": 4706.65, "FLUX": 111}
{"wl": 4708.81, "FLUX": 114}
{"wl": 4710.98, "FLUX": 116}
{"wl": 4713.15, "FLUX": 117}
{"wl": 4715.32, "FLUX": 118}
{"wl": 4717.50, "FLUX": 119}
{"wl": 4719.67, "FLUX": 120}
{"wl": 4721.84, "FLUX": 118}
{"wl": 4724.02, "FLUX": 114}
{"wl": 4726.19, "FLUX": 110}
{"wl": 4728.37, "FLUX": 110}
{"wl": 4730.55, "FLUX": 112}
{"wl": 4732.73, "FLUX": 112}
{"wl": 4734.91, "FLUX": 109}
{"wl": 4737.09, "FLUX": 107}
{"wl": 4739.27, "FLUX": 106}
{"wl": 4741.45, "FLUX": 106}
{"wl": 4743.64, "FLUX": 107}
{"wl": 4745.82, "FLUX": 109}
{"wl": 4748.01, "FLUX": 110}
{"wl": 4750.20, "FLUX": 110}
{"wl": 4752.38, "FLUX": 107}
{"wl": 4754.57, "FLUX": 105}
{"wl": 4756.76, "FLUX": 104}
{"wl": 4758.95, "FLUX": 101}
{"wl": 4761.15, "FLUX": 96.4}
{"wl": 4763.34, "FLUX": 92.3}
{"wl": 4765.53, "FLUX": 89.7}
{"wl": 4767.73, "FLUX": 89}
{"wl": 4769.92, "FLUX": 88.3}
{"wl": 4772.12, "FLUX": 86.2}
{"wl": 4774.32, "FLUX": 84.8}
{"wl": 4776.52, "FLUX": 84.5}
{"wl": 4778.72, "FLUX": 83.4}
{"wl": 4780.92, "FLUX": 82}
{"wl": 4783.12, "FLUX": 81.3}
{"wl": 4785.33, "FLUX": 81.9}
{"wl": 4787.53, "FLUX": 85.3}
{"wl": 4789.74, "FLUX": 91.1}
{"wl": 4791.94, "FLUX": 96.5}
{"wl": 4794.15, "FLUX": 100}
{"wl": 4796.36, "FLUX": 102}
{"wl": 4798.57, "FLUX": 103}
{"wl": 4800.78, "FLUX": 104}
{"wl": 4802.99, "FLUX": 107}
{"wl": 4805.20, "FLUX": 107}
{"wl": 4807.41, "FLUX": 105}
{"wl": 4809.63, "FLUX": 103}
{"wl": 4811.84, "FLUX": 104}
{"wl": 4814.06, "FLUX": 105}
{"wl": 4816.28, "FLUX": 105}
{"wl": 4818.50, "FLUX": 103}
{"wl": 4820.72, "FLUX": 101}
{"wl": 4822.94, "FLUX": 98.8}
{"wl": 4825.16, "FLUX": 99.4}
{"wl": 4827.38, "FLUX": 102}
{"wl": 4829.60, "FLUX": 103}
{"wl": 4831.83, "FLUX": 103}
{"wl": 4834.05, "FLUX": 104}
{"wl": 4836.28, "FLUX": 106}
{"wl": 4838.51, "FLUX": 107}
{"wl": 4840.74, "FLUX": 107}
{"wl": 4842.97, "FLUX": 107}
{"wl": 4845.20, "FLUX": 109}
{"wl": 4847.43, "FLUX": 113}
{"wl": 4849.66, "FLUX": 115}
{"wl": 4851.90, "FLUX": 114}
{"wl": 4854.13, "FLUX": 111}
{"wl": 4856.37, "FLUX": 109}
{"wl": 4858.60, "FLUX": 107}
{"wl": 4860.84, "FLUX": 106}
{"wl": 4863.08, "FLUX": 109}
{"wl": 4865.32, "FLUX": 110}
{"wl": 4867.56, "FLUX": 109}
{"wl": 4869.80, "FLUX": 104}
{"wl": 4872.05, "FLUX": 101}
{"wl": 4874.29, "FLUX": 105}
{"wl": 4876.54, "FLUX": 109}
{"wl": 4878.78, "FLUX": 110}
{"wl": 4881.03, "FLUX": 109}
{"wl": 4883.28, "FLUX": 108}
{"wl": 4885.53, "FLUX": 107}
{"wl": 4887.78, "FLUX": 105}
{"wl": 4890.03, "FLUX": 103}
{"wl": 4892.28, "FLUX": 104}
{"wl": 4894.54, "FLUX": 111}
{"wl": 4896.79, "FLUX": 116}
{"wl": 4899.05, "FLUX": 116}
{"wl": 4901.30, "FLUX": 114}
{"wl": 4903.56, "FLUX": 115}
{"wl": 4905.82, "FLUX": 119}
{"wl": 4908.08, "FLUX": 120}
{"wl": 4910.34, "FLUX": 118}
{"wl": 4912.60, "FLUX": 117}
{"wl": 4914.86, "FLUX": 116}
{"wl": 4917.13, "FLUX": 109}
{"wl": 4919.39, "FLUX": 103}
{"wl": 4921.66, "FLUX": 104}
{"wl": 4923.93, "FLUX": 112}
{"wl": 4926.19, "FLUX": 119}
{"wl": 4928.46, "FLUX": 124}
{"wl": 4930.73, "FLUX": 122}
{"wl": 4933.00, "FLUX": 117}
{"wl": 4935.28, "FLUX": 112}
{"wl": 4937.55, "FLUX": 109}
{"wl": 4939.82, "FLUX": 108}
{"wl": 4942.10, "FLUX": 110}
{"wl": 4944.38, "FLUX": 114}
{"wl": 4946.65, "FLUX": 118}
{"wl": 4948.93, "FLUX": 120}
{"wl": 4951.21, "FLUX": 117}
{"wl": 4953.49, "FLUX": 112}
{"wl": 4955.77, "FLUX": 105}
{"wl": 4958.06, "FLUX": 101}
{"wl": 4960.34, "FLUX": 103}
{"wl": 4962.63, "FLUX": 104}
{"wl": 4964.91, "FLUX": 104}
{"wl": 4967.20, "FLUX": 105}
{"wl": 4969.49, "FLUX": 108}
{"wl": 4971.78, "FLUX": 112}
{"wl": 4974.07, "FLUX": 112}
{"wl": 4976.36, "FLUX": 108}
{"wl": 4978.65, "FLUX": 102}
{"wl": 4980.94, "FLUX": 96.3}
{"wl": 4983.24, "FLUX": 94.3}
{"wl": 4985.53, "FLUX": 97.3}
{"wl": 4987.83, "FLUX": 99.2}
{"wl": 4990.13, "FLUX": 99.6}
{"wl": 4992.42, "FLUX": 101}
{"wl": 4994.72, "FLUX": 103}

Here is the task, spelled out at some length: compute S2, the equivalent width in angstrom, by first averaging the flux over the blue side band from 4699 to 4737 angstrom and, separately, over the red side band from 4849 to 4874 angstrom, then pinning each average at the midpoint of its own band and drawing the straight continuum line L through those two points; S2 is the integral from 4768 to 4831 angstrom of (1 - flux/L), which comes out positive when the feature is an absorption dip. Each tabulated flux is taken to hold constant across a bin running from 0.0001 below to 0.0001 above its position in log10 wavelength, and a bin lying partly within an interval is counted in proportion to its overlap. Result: 8.1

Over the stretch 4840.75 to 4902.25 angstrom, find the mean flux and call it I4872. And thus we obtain 109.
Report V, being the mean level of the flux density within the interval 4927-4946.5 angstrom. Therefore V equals 115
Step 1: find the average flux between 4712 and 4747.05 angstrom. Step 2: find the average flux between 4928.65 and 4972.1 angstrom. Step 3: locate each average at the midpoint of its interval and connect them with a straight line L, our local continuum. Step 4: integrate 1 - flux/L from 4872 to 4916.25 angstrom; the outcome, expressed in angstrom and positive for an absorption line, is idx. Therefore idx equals -0.1 angstrom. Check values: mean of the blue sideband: 112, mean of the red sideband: 111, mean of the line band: 111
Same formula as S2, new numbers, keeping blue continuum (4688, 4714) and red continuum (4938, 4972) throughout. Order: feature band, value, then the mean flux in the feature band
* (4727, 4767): 2.5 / 105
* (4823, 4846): 1.3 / 104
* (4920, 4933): -0.7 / 116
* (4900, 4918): -1.0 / 116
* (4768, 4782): 3.3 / 85.1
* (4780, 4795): 3.1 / 88.2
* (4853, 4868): 0.3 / 109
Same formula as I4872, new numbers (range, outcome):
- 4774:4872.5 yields 102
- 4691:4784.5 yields 105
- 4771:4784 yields 83.7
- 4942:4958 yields 113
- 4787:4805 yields 99.5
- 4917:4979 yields 111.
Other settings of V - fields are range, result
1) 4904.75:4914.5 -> 118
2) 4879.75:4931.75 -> 113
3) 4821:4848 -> 105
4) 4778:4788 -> 82.6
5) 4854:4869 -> 108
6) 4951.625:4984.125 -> 105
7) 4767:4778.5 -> 86.2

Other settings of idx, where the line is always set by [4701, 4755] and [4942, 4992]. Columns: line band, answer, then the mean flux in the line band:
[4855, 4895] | 0.5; 107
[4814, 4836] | 1.4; 102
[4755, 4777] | 3.7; 92.2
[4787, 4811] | 2.0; 101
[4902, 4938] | -2.5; 115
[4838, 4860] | -0.2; 110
